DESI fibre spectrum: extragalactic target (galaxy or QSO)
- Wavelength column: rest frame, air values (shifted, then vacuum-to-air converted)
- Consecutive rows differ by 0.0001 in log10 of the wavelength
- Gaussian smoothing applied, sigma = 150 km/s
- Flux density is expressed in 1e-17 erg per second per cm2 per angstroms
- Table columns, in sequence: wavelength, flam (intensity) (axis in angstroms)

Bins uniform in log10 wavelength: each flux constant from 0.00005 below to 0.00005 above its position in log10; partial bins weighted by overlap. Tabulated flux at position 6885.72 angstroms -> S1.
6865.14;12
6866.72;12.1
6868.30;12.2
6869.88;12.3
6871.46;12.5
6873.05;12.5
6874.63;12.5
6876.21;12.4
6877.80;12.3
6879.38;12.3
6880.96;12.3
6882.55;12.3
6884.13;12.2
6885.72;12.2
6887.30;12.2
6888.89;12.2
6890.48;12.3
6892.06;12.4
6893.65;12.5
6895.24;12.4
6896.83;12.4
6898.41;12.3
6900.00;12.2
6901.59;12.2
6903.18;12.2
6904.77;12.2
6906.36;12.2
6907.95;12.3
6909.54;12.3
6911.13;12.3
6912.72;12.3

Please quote 12.2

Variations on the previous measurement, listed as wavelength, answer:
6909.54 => 12.3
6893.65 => 12.5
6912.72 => 12.3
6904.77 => 12.2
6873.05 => 12.5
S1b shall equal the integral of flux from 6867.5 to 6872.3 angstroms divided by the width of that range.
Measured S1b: 12.3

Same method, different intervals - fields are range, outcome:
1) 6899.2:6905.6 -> 12.2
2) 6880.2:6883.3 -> 12.3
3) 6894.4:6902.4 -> 12.3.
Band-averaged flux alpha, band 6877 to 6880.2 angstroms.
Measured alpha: 12.3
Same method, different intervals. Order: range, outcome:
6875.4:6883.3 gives 12.3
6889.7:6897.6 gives 12.4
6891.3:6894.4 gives 12.4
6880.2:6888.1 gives 12.2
